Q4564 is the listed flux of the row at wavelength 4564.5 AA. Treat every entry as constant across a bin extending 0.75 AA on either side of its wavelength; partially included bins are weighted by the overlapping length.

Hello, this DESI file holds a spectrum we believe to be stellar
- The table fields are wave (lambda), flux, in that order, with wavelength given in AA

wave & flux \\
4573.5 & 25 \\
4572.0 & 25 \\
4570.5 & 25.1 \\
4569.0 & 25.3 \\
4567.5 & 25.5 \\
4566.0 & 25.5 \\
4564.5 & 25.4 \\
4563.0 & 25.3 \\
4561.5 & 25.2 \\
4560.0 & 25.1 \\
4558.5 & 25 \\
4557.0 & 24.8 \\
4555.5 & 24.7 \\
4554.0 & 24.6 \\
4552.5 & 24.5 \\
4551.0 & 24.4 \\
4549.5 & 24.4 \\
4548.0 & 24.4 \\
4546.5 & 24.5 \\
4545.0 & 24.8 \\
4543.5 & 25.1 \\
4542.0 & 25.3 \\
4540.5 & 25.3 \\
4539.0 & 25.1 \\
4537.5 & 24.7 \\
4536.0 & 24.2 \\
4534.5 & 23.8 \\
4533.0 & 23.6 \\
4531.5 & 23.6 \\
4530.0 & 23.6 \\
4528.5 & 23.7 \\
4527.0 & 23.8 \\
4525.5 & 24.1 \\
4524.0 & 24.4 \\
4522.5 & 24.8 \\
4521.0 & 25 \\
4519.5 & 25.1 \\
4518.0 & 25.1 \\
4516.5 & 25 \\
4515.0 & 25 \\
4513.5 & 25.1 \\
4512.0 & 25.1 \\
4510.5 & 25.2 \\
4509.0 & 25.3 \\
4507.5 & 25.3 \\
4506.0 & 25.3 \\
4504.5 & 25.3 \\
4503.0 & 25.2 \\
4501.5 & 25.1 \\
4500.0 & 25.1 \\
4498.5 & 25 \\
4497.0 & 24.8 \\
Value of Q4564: 25.4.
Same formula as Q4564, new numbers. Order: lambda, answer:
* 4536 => 24.2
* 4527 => 23.8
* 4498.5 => 25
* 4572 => 25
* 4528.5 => 23.7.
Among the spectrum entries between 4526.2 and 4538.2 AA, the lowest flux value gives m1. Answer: 23.6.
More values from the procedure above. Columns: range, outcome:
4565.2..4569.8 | 25.3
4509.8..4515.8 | 25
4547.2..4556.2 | 24.4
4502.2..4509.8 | 25.2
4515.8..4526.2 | 24.1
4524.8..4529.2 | 23.7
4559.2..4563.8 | 25.1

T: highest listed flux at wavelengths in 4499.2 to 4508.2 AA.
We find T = 25.3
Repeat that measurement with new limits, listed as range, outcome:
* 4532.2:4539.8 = 25.1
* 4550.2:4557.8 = 24.8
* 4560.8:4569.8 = 25.5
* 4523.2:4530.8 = 24.4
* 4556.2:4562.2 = 25.2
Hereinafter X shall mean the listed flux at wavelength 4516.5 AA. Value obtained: 25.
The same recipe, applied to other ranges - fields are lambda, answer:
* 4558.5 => 25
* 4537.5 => 24.7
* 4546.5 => 24.5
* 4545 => 24.8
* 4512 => 25.1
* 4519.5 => 25.1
